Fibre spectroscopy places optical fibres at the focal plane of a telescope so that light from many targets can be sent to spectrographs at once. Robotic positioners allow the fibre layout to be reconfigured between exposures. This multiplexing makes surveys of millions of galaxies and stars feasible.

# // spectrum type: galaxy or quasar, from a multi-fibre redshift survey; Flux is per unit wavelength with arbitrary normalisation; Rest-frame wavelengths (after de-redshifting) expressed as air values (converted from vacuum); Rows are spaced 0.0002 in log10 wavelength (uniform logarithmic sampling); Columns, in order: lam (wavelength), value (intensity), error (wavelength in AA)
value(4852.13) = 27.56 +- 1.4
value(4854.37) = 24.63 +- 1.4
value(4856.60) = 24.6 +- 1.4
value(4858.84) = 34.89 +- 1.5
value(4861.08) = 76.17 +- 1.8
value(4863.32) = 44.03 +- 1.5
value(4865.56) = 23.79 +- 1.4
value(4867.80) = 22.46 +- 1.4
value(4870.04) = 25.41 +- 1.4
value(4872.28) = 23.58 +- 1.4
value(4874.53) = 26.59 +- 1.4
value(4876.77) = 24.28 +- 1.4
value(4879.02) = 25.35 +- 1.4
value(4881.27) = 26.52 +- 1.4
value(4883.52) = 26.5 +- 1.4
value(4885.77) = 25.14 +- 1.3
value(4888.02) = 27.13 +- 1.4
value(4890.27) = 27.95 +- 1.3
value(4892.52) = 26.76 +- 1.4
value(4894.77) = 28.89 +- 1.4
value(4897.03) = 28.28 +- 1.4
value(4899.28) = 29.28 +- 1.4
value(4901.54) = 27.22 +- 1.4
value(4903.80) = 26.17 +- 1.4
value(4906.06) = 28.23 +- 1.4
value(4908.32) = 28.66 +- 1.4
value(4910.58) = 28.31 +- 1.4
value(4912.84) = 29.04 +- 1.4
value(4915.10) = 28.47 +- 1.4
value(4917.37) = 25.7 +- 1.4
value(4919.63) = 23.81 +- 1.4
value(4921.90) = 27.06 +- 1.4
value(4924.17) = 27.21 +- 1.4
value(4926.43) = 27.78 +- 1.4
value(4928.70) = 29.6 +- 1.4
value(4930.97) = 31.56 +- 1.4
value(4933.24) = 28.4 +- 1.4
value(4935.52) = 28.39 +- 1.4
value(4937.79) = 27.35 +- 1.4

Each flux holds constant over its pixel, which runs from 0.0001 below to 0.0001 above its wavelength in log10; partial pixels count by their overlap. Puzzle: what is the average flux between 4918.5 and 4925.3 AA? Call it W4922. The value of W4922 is 26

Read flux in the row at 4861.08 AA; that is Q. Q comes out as 76.17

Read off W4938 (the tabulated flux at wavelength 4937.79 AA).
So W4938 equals 27.35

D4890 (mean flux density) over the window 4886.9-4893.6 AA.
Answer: 27.3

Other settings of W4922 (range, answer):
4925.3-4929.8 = 28.7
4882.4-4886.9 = 25.8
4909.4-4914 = 28.7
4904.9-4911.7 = 28.4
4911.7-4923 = 26.8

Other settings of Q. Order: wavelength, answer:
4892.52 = 26.76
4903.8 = 26.17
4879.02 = 25.35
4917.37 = 25.7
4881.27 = 26.52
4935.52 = 28.39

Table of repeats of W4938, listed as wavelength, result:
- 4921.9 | 27.06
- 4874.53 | 26.59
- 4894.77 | 28.89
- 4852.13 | 27.56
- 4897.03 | 28.28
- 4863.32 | 44.03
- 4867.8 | 22.46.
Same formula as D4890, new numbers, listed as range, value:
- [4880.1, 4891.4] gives 26.6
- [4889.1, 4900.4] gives 28.2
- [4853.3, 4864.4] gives 40.9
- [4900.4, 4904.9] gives 26.7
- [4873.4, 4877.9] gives 25.4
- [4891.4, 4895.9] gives 27.8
